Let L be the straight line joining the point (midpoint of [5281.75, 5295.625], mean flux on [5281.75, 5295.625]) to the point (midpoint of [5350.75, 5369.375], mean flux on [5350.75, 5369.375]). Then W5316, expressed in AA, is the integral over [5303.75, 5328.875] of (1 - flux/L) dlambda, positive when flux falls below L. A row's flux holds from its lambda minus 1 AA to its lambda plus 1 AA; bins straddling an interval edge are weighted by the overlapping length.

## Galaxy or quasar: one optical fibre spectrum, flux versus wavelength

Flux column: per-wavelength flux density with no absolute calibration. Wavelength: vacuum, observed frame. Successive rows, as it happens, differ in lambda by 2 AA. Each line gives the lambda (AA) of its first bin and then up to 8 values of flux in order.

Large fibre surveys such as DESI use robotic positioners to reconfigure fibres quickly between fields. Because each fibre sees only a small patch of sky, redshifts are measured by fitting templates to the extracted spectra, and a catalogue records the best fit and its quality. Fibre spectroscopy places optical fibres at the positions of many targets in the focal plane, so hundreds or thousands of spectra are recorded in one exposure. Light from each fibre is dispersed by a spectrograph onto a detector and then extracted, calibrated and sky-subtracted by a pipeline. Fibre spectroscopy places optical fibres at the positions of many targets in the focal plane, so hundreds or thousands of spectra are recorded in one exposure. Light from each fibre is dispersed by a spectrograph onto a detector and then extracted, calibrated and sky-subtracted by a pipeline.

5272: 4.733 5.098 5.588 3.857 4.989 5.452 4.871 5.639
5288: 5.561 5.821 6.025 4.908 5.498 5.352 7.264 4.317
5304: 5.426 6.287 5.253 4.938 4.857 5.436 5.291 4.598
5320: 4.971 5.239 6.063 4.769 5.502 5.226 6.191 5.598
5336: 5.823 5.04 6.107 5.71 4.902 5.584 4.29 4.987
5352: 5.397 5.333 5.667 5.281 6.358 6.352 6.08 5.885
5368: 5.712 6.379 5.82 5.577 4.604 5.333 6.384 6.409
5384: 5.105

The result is 1.43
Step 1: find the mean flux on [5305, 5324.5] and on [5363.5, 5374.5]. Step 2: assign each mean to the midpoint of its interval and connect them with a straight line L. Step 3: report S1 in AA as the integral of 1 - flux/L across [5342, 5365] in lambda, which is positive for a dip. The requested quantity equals 1.0 AA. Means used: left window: 5.27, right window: 5.92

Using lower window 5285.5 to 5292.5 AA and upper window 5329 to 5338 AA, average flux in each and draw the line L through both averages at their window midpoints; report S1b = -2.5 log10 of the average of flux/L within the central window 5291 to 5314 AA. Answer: 0.05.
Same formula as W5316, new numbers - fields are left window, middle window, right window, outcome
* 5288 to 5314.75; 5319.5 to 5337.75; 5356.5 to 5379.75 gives 0.4 AA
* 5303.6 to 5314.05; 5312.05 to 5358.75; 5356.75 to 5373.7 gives 2.5 AA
